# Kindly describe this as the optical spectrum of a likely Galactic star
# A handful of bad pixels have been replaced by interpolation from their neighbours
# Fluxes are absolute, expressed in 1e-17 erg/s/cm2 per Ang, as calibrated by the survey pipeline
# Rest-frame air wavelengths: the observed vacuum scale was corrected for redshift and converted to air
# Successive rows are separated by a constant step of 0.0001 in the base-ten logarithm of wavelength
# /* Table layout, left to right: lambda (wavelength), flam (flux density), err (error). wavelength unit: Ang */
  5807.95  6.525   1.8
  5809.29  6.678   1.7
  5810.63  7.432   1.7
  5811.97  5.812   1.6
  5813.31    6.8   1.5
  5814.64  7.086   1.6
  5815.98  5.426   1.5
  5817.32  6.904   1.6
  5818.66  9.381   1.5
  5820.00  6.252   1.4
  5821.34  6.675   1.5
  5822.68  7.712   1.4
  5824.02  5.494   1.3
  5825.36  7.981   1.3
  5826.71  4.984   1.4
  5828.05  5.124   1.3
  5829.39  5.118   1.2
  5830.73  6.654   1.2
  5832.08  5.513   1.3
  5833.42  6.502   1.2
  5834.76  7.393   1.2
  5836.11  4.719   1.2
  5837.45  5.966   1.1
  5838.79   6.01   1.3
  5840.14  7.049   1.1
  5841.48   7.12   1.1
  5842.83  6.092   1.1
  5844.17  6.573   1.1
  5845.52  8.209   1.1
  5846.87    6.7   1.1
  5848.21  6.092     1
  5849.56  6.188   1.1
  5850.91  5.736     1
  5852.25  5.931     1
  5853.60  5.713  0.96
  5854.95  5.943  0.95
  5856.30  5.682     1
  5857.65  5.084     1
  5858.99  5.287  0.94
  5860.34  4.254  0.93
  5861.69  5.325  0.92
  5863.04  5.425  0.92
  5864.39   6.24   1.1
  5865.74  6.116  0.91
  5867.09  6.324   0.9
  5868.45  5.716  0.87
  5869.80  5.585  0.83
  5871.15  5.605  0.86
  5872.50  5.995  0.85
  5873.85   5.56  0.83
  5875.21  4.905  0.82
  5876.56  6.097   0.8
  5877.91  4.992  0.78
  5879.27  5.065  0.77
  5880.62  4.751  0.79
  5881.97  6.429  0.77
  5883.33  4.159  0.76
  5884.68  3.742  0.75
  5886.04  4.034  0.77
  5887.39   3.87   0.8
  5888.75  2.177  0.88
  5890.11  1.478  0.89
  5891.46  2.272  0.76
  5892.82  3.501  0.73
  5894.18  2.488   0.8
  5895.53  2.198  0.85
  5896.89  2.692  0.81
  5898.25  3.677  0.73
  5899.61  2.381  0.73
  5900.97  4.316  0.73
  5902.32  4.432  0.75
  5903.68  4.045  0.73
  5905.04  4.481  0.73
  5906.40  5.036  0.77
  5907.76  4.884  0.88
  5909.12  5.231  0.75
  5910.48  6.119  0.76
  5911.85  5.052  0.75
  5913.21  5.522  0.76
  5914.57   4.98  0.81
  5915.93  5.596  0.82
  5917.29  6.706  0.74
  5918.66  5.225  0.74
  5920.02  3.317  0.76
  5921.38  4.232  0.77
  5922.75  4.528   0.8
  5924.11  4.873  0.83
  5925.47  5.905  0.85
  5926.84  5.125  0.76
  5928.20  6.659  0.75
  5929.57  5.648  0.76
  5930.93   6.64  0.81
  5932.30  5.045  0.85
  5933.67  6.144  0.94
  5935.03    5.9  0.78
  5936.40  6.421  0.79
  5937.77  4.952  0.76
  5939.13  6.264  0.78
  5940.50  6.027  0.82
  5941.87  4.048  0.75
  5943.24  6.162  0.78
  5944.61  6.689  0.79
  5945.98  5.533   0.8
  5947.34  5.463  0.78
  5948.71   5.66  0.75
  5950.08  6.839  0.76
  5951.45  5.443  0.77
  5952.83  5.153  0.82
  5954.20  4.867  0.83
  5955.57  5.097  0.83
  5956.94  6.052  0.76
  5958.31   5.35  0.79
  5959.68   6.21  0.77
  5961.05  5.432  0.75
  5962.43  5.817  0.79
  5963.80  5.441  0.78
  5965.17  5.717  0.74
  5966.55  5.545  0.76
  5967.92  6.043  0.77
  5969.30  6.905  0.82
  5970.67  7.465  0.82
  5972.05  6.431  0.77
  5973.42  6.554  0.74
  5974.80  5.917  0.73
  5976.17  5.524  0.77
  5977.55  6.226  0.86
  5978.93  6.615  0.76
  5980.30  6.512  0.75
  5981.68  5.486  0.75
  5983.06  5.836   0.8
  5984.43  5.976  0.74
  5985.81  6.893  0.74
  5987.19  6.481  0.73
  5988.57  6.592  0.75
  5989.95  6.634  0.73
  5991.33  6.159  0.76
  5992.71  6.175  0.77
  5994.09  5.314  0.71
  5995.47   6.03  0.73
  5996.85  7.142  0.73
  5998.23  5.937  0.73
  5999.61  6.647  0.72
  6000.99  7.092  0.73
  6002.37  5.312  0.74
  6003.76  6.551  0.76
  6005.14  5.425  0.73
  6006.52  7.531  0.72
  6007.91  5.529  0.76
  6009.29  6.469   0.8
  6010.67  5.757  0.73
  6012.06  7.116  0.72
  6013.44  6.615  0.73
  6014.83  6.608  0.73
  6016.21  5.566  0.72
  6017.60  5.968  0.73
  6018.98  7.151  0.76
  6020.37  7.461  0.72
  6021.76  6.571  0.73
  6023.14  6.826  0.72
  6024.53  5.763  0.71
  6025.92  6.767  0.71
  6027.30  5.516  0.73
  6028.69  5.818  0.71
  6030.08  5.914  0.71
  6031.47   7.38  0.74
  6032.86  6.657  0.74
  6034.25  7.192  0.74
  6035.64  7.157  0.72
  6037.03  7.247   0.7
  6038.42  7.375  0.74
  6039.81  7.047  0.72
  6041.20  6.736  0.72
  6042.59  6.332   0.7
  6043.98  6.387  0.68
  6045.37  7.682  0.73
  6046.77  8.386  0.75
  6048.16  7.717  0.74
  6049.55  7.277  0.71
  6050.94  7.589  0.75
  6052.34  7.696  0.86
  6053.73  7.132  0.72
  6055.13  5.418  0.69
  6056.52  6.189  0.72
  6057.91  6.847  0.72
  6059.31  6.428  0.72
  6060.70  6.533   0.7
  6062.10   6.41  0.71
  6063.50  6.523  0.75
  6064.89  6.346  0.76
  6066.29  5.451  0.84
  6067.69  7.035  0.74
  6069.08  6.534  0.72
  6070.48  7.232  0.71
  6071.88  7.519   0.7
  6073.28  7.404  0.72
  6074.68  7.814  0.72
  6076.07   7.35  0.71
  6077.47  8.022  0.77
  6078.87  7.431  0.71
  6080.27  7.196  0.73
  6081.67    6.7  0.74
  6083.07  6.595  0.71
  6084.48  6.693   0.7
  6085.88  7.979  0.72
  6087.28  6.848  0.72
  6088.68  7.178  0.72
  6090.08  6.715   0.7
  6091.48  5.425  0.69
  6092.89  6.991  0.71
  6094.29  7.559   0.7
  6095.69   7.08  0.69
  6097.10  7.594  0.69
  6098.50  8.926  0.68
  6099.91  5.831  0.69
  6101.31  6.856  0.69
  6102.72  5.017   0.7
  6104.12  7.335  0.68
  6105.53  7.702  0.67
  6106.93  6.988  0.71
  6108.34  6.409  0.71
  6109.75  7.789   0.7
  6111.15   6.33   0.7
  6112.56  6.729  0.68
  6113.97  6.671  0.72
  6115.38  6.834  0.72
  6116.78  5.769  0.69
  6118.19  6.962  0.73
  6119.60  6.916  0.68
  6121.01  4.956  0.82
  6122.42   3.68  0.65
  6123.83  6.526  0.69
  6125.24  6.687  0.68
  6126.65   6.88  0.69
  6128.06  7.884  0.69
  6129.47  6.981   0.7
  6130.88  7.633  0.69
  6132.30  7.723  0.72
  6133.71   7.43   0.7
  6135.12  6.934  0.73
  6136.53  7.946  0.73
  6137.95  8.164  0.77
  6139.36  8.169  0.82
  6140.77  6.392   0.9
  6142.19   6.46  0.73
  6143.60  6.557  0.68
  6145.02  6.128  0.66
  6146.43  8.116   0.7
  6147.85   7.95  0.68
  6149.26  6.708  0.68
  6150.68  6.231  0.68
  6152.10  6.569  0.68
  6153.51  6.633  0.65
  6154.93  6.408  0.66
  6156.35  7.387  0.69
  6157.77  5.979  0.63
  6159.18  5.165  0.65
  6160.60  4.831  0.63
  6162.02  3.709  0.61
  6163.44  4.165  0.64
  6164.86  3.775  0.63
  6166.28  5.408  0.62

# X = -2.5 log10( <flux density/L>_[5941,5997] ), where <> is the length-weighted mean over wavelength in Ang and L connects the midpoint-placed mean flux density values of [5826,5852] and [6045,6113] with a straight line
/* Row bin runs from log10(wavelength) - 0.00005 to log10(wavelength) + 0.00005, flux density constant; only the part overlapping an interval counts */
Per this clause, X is 0.11 mag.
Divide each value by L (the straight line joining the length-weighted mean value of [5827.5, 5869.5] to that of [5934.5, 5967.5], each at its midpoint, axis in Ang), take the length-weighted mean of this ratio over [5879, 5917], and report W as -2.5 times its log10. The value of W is 0.38 mag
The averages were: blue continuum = 5.99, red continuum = 5.67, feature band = 4.11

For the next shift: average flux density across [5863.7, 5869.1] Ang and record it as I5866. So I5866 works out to 6.09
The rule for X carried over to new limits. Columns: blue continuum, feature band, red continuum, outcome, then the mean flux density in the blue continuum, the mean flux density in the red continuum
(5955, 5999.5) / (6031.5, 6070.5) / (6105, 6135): -0.07 mag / 6.12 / 6.74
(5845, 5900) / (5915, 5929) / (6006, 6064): 0.04 mag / 4.87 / 6.72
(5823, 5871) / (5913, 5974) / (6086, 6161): 0.11 mag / 6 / 6.8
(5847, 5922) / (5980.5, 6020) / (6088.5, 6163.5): -0.11 mag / 4.81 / 6.69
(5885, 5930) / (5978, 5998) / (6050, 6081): -0.11 mag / 4.31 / 6.92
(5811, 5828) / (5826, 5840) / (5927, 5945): 0.13 mag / 6.66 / 5.86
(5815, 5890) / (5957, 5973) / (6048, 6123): 0.04 mag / 5.78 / 6.82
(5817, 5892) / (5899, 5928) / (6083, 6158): 0.21 mag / 5.67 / 6.87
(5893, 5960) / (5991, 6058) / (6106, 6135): -0.12 mag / 5.11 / 6.7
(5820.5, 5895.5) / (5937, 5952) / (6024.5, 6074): 0.06 mag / 5.45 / 6.81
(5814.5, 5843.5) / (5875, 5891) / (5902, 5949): 0.34 mag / 6.4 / 5.39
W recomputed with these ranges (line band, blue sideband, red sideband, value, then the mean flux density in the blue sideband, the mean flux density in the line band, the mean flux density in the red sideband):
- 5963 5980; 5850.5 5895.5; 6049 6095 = -0.06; 4.85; 6.2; 6.91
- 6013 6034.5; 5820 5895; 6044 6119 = 0.02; 5.48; 6.47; 6.95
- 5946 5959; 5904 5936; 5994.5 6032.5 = 0.03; 5.34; 5.55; 6.38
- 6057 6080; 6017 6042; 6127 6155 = -0.01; 6.7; 6.93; 7.16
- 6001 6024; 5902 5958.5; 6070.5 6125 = -0.05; 5.42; 6.42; 6.85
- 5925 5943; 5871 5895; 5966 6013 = -0.11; 4.24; 5.76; 6.29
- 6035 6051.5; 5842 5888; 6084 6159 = -0.12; 5.58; 7.24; 6.86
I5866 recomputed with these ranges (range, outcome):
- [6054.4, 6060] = 6.22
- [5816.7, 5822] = 7.31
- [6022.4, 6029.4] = 6.15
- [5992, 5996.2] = 5.85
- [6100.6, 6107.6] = 6.78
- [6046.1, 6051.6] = 7.75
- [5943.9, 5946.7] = 6.12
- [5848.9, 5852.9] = 5.96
